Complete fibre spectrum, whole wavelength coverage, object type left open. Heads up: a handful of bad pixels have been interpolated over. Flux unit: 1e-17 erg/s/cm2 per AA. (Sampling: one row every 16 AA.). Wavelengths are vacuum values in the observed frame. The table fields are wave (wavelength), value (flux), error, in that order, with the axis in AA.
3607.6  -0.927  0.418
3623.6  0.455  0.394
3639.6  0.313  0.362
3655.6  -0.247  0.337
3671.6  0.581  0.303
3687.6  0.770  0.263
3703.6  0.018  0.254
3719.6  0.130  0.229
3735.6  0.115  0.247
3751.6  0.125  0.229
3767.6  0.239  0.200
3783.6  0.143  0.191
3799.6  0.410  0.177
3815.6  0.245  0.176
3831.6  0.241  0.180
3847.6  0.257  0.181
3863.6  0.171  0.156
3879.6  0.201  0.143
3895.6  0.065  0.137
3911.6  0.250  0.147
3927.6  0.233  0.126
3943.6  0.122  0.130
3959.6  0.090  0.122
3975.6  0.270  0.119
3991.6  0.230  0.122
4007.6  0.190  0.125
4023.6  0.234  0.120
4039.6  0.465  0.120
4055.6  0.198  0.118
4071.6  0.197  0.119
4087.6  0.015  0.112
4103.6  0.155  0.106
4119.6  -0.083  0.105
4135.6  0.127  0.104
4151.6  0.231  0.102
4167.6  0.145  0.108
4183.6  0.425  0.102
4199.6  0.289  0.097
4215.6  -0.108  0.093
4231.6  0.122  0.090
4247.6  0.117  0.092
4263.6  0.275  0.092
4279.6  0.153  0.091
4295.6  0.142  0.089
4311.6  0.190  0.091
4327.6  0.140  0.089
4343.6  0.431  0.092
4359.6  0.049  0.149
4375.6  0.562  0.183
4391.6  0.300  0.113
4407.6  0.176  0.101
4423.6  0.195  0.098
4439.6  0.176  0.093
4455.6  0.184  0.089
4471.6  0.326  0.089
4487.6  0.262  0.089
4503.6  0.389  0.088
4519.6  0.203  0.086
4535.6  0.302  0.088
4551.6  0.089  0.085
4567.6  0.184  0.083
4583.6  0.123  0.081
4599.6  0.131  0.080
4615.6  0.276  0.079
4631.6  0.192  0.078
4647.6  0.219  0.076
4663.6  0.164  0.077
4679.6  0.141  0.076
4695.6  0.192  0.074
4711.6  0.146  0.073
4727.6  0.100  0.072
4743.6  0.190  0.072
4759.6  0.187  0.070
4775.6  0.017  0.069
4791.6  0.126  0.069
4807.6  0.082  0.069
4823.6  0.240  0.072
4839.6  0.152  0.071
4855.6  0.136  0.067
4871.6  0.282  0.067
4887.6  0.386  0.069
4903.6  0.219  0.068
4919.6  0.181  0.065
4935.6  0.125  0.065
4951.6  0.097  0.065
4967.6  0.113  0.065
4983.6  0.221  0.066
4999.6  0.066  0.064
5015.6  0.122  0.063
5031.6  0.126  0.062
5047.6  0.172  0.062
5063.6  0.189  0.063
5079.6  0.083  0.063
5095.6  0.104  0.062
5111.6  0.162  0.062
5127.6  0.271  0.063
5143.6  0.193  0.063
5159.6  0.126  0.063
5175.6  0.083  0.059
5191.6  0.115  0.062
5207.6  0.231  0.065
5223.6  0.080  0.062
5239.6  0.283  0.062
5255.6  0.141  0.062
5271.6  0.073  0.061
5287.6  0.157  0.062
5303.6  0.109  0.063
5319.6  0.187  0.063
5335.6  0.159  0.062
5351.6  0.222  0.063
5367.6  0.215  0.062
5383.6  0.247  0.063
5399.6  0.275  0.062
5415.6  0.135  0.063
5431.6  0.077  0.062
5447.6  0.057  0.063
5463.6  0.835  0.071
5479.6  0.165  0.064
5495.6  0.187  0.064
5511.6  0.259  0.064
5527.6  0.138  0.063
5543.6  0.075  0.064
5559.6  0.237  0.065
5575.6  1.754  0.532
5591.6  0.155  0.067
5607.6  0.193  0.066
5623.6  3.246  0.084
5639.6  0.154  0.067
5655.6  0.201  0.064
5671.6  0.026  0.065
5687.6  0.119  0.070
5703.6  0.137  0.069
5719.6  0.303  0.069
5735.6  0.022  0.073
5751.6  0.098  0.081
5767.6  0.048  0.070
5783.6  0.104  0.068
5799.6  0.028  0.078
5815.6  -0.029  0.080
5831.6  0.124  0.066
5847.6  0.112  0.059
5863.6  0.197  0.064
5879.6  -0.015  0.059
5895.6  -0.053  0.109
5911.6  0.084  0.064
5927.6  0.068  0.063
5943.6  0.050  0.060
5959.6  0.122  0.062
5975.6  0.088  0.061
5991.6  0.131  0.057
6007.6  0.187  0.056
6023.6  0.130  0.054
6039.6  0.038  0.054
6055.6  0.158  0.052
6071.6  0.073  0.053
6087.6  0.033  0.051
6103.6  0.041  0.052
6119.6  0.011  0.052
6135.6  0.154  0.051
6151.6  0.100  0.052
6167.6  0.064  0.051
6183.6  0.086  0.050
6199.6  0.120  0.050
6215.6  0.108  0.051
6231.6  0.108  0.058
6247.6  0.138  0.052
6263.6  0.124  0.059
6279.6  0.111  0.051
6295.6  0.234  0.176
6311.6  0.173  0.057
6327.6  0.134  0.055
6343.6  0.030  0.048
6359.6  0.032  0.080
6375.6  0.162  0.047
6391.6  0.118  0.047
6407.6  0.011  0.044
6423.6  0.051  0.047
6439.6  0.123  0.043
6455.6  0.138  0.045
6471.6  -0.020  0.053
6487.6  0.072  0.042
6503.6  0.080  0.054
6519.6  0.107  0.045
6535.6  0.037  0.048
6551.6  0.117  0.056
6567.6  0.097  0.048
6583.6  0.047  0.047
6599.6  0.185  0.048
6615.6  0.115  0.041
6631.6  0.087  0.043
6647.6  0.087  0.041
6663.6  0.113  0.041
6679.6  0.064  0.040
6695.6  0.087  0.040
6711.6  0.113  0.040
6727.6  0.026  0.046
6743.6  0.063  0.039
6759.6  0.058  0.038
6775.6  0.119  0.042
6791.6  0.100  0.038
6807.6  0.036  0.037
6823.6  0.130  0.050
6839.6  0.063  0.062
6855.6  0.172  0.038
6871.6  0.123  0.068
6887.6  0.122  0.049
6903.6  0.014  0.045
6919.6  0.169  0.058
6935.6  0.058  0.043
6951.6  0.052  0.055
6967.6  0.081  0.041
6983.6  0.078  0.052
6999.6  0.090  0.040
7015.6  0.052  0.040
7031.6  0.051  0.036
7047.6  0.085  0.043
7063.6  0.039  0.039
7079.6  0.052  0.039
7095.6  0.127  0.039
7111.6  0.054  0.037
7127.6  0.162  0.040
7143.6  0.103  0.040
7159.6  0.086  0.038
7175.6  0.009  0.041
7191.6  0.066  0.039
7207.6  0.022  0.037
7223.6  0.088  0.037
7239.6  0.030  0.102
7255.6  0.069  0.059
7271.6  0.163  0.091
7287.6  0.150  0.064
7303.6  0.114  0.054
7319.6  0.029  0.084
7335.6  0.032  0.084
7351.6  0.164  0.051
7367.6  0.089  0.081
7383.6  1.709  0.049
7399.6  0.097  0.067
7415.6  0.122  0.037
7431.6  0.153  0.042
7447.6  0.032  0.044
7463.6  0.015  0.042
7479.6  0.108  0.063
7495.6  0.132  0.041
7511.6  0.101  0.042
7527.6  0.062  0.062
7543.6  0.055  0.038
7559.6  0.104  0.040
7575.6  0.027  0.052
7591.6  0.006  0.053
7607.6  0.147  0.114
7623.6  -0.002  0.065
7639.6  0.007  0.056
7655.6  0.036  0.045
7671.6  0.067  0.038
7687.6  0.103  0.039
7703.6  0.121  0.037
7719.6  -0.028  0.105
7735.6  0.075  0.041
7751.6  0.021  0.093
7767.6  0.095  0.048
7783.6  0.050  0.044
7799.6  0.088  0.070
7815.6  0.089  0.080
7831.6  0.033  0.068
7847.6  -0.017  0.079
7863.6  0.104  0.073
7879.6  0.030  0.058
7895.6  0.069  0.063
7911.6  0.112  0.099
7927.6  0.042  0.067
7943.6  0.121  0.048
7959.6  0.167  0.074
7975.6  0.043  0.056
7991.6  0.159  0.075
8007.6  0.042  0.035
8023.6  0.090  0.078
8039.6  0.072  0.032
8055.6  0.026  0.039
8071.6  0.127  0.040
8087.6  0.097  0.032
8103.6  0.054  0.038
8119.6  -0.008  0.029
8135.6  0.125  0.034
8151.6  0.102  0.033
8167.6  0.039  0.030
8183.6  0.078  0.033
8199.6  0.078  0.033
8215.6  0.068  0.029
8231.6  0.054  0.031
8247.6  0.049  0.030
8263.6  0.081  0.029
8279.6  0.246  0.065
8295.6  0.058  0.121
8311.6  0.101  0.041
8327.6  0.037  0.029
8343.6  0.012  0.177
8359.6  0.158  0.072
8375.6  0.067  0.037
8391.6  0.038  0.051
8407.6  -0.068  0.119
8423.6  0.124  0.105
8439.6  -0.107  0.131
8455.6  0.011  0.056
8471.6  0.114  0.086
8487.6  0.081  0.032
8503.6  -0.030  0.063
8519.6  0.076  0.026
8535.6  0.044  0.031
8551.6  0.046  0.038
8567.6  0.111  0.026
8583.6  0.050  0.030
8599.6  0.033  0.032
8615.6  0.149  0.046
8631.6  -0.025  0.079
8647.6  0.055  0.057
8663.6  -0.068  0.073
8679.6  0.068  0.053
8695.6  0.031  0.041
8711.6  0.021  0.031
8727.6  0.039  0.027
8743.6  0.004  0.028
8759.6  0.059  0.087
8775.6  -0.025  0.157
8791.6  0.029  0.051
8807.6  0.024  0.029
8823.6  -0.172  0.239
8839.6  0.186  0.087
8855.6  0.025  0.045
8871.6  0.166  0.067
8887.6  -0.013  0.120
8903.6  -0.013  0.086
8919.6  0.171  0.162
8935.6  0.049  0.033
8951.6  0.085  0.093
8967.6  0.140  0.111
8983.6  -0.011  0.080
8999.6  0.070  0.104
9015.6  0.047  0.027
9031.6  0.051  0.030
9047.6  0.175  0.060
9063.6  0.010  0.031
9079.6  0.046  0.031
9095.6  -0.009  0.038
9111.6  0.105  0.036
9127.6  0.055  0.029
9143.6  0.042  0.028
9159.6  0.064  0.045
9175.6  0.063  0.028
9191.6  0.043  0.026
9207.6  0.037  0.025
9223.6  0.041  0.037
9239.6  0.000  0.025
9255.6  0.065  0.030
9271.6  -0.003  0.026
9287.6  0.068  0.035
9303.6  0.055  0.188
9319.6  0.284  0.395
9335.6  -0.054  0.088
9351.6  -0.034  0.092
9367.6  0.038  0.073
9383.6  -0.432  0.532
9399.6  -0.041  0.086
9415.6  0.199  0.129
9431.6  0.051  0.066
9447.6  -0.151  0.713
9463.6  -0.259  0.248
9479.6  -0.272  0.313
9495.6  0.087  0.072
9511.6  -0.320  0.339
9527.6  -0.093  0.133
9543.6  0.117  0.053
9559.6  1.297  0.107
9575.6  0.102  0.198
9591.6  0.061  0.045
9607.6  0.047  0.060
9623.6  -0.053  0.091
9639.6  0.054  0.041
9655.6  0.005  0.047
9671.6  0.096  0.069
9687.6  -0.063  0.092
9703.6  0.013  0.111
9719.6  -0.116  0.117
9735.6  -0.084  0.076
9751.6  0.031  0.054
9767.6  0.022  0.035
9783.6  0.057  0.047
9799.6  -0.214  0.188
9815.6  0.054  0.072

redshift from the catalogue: 0.12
